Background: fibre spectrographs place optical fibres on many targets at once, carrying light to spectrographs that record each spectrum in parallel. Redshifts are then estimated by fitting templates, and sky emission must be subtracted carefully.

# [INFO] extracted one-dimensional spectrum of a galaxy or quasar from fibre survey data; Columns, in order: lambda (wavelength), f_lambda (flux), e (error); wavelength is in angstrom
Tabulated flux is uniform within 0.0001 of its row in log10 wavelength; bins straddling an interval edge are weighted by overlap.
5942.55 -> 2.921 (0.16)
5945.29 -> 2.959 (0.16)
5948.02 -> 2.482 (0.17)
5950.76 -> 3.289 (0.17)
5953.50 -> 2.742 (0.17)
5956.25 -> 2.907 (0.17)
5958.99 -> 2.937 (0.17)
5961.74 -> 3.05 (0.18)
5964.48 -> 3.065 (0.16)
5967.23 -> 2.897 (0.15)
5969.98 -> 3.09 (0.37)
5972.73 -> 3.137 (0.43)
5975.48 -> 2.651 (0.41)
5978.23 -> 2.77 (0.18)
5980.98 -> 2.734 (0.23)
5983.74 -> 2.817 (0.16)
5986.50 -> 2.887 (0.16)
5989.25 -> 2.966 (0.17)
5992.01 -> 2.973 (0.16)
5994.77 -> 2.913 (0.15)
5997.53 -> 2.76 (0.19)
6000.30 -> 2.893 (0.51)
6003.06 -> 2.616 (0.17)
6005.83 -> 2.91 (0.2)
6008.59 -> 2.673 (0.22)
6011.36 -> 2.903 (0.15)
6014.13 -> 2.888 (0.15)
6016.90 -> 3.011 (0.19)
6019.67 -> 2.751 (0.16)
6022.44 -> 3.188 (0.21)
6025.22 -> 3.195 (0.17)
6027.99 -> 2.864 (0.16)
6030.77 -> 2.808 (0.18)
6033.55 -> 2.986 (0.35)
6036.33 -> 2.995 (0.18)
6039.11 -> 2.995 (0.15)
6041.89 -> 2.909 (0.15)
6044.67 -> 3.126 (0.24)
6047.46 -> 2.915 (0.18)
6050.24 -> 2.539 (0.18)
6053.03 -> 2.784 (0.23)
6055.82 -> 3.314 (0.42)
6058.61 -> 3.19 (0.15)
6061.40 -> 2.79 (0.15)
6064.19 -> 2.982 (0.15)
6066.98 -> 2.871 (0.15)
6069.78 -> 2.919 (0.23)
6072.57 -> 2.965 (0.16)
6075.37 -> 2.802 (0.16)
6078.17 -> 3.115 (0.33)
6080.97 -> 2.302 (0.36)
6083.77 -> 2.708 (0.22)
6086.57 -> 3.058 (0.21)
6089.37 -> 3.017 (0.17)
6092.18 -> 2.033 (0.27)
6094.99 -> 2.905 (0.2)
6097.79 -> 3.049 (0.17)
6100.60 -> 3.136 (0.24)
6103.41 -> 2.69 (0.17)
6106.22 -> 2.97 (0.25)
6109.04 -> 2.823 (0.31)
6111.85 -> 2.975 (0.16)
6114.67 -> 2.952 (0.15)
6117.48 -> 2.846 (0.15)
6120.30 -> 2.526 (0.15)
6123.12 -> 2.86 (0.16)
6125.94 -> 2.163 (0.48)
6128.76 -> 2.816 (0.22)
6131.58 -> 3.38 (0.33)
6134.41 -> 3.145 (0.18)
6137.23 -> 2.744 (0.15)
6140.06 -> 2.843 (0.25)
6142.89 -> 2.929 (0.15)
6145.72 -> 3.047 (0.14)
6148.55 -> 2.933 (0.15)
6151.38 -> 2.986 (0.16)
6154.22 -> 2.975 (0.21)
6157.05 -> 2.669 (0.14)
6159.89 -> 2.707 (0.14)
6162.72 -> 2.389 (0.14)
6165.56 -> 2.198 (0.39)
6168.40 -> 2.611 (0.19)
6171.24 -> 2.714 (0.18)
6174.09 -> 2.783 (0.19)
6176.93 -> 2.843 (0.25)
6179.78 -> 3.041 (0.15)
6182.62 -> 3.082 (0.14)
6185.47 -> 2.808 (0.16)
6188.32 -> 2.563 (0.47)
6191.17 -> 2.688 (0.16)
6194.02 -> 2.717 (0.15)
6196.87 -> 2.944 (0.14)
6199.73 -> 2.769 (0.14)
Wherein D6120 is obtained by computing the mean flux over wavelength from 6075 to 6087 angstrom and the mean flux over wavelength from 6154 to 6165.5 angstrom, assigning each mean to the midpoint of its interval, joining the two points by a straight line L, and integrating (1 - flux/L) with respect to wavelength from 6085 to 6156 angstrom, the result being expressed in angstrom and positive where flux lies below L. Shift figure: -4.9 angstrom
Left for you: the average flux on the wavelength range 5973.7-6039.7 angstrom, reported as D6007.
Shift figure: 2.88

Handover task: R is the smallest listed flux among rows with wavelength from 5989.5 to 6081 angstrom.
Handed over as 2.302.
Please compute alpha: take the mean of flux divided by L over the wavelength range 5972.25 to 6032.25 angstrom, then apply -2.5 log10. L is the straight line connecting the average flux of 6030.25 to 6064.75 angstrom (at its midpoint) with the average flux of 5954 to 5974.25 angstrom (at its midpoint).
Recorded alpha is 0.04 mag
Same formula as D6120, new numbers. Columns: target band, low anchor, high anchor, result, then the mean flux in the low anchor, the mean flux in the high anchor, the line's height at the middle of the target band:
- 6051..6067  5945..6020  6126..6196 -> -0.7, 2.88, 2.81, 2.85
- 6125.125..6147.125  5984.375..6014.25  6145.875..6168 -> -1.4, 2.85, 2.71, 2.73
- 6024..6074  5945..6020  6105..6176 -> -1.8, 2.88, 2.8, 2.85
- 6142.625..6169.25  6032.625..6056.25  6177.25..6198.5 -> 1.1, 2.94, 2.83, 2.86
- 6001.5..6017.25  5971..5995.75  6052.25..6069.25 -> 0.5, 2.88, 2.99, 2.91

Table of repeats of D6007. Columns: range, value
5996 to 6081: 2.91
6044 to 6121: 2.87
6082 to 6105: 2.82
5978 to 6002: 2.86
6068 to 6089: 2.85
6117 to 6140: 2.81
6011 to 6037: 2.96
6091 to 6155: 2.86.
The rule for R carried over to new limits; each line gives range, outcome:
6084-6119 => 2.033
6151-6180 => 2.198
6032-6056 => 2.539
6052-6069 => 2.784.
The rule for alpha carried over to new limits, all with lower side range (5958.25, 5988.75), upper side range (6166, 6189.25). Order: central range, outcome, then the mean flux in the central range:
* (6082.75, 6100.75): 0.00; 2.83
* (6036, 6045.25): -0.05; 3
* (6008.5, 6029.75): -0.02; 2.95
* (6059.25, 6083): 0.00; 2.85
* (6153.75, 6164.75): 0.06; 2.63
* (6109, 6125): 0.00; 2.81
